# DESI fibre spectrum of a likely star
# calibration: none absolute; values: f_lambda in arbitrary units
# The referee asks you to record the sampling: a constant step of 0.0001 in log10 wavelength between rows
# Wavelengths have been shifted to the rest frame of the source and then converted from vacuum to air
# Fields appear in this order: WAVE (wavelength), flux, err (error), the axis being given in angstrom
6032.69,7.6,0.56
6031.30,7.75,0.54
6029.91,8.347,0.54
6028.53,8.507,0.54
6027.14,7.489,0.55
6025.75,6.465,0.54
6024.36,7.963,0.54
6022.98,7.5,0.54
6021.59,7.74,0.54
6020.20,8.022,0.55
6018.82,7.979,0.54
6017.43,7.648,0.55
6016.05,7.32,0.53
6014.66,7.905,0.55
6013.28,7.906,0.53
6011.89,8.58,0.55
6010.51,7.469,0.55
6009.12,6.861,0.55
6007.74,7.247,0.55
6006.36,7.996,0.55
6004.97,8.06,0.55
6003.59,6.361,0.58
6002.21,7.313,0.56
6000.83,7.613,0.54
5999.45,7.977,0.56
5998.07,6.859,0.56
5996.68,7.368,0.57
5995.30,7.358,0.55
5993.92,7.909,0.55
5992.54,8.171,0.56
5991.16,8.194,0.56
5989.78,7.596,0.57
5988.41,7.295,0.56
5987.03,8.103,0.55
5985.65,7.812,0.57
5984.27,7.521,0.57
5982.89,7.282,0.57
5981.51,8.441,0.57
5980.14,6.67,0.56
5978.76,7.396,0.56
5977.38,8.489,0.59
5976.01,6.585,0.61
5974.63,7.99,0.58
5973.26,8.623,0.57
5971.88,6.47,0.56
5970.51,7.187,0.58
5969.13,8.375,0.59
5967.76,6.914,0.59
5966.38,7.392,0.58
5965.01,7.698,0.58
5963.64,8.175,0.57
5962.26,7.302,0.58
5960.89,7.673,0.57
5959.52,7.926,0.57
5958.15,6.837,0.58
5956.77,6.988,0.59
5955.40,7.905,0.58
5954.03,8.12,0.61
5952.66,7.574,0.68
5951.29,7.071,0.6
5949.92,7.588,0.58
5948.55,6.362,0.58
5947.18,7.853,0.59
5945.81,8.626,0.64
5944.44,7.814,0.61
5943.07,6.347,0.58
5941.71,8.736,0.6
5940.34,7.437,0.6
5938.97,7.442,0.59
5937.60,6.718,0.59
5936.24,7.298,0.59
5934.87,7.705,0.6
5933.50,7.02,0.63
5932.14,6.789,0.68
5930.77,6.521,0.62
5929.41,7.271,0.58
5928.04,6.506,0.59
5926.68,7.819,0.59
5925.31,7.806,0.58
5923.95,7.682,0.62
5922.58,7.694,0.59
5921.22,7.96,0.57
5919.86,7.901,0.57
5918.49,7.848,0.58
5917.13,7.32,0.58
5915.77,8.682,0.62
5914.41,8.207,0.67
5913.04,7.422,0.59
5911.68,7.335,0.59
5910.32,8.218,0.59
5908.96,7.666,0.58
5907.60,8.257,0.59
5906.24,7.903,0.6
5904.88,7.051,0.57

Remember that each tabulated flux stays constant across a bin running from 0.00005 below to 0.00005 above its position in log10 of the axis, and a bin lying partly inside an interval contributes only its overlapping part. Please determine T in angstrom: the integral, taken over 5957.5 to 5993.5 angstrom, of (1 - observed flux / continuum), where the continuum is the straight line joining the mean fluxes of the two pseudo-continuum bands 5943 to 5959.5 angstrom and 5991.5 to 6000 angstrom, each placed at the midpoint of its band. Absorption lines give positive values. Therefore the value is -0.32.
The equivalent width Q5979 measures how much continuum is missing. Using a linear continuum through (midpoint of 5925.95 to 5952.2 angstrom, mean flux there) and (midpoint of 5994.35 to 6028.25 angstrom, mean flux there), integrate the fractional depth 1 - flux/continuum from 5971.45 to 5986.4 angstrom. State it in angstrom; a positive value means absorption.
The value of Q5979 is -0.3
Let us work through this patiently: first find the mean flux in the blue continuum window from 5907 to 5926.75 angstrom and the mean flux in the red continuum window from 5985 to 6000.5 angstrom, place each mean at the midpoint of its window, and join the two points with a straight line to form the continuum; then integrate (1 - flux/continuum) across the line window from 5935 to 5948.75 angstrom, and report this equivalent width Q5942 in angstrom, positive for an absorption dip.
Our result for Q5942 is 0.5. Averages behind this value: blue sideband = 7.85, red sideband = 7.69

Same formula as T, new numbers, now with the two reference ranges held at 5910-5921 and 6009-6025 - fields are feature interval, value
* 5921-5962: 2.12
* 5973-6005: 0.79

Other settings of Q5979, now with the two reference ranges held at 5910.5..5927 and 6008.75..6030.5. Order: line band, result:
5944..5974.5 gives 0.8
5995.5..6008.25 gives 0.5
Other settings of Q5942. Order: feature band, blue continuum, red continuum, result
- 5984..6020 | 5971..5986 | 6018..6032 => 0.15 angstrom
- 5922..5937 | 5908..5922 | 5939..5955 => 0.90 angstrom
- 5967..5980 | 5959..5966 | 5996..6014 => 0.27 angstrom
